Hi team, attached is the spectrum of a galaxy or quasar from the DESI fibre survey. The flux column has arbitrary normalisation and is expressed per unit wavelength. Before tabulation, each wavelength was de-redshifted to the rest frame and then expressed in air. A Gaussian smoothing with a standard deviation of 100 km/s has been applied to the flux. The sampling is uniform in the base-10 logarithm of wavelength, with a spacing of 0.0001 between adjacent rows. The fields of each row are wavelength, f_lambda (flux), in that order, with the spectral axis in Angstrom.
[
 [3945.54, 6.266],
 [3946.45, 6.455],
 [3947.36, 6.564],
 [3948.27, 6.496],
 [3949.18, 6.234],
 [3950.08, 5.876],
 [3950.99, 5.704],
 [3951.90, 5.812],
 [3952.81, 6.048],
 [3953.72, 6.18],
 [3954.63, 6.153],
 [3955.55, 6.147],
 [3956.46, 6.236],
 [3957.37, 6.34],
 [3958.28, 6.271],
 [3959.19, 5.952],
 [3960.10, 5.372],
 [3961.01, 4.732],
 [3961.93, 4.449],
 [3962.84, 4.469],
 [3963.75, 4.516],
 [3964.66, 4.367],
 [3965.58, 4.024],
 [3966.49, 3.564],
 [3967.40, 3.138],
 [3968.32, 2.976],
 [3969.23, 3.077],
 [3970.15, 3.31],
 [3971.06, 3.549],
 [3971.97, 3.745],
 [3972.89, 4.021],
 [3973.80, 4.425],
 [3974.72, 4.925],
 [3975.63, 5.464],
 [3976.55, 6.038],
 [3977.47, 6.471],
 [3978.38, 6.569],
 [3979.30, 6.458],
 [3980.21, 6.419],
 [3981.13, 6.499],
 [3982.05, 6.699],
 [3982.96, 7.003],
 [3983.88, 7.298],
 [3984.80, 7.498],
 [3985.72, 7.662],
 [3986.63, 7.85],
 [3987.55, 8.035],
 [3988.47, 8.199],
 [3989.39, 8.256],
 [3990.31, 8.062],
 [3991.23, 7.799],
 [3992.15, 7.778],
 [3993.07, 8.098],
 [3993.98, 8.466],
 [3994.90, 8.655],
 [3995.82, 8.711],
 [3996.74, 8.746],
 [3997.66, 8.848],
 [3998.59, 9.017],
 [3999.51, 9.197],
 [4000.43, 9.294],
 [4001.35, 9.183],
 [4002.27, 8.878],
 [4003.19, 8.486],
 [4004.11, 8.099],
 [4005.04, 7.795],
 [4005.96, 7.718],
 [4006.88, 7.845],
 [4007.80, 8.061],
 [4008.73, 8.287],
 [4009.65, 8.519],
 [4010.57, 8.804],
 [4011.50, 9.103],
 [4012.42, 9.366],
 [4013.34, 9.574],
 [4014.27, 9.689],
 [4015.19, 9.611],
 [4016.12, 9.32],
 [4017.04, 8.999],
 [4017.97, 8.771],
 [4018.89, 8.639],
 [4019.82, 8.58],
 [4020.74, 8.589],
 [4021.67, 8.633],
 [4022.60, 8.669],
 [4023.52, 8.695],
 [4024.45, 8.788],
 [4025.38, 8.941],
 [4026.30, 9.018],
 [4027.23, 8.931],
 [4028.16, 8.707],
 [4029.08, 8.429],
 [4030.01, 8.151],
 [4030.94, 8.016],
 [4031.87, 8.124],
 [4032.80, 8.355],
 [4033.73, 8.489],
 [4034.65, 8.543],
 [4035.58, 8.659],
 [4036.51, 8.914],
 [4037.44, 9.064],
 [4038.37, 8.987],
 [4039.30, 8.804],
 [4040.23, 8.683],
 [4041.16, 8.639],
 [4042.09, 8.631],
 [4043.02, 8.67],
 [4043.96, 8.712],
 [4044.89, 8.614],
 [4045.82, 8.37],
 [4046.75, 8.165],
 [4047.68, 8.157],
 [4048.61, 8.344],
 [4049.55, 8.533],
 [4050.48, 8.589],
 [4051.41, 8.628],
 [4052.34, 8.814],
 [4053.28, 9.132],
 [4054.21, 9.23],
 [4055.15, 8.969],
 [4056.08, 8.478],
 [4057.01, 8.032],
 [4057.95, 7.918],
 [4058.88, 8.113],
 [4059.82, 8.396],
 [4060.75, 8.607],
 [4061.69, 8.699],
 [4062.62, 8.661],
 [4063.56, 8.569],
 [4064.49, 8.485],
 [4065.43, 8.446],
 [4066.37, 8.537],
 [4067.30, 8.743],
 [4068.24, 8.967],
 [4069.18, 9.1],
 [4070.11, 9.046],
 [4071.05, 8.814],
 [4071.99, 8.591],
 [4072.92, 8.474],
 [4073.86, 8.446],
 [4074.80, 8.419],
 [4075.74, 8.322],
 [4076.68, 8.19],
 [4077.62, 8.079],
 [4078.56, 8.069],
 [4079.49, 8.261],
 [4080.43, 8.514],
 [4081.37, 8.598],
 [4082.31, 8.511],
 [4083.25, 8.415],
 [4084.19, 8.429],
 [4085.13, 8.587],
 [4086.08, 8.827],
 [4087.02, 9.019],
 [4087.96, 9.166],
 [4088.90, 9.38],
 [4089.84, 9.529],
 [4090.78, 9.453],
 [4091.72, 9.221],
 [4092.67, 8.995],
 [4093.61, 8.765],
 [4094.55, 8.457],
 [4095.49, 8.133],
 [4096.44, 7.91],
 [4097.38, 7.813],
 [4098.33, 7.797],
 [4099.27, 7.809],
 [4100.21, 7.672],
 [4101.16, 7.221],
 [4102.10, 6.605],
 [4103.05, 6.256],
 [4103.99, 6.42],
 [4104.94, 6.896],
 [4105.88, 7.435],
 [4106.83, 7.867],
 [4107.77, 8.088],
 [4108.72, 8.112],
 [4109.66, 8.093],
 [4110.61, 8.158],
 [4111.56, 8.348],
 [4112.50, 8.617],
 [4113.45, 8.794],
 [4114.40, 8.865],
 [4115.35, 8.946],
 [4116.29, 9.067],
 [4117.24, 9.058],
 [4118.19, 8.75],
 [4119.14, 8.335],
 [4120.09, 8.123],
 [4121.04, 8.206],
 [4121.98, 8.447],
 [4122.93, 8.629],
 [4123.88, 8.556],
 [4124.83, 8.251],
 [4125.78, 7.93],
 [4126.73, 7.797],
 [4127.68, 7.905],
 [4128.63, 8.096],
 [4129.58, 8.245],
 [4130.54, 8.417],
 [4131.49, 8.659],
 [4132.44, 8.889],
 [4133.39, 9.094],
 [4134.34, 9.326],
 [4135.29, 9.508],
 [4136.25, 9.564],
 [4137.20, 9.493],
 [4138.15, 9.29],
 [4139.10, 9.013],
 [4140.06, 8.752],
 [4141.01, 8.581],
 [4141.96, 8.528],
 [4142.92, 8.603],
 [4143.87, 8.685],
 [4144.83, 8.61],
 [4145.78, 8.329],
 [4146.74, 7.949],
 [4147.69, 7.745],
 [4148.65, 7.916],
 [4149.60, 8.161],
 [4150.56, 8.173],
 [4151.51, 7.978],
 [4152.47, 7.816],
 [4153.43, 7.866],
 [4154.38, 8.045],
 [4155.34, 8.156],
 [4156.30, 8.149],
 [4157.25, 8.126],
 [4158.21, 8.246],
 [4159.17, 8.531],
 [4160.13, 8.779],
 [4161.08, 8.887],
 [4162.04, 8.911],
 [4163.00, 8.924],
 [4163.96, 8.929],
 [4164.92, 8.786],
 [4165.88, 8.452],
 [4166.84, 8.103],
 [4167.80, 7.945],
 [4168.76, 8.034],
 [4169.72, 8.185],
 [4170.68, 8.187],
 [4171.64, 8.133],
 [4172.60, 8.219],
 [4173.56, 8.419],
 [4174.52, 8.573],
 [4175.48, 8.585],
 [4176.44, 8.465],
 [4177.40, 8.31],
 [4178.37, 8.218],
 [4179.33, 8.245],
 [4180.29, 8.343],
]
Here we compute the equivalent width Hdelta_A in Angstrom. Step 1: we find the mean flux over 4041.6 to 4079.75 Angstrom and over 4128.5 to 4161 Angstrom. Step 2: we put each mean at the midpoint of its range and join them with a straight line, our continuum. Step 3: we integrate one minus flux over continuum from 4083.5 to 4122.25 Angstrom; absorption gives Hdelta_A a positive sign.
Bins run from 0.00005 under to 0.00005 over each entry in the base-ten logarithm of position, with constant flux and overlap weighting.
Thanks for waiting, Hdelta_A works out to 1.11 Angstrom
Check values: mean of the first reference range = 8.54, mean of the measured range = 8.28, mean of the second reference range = 8.52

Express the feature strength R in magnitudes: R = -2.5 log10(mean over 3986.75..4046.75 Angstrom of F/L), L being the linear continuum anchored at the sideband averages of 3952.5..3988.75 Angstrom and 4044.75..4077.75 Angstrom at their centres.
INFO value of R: -0.22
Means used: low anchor 5.54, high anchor 8.55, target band 8.62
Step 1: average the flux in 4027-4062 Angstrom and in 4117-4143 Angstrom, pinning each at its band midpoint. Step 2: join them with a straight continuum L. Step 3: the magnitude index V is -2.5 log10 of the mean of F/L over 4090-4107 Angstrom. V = 0.10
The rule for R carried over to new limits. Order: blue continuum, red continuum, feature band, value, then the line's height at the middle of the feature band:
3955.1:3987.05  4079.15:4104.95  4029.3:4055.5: -0.21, 7.07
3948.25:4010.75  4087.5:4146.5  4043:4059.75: -0.13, 7.54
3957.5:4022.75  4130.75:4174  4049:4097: -0.11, 7.82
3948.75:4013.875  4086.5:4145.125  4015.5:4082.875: -0.14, 7.58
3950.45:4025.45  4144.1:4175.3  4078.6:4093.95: -0.14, 7.77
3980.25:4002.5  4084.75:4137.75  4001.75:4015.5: -0.06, 8.15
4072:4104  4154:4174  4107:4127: -0.01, 8.34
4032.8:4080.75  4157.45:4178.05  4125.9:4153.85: 0.00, 8.48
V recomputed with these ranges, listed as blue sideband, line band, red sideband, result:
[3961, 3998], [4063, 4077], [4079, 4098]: -0.05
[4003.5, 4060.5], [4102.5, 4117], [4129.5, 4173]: 0.07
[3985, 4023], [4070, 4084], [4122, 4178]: 0.01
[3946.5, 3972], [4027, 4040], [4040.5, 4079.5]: -0.13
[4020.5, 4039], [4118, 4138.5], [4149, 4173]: -0.03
